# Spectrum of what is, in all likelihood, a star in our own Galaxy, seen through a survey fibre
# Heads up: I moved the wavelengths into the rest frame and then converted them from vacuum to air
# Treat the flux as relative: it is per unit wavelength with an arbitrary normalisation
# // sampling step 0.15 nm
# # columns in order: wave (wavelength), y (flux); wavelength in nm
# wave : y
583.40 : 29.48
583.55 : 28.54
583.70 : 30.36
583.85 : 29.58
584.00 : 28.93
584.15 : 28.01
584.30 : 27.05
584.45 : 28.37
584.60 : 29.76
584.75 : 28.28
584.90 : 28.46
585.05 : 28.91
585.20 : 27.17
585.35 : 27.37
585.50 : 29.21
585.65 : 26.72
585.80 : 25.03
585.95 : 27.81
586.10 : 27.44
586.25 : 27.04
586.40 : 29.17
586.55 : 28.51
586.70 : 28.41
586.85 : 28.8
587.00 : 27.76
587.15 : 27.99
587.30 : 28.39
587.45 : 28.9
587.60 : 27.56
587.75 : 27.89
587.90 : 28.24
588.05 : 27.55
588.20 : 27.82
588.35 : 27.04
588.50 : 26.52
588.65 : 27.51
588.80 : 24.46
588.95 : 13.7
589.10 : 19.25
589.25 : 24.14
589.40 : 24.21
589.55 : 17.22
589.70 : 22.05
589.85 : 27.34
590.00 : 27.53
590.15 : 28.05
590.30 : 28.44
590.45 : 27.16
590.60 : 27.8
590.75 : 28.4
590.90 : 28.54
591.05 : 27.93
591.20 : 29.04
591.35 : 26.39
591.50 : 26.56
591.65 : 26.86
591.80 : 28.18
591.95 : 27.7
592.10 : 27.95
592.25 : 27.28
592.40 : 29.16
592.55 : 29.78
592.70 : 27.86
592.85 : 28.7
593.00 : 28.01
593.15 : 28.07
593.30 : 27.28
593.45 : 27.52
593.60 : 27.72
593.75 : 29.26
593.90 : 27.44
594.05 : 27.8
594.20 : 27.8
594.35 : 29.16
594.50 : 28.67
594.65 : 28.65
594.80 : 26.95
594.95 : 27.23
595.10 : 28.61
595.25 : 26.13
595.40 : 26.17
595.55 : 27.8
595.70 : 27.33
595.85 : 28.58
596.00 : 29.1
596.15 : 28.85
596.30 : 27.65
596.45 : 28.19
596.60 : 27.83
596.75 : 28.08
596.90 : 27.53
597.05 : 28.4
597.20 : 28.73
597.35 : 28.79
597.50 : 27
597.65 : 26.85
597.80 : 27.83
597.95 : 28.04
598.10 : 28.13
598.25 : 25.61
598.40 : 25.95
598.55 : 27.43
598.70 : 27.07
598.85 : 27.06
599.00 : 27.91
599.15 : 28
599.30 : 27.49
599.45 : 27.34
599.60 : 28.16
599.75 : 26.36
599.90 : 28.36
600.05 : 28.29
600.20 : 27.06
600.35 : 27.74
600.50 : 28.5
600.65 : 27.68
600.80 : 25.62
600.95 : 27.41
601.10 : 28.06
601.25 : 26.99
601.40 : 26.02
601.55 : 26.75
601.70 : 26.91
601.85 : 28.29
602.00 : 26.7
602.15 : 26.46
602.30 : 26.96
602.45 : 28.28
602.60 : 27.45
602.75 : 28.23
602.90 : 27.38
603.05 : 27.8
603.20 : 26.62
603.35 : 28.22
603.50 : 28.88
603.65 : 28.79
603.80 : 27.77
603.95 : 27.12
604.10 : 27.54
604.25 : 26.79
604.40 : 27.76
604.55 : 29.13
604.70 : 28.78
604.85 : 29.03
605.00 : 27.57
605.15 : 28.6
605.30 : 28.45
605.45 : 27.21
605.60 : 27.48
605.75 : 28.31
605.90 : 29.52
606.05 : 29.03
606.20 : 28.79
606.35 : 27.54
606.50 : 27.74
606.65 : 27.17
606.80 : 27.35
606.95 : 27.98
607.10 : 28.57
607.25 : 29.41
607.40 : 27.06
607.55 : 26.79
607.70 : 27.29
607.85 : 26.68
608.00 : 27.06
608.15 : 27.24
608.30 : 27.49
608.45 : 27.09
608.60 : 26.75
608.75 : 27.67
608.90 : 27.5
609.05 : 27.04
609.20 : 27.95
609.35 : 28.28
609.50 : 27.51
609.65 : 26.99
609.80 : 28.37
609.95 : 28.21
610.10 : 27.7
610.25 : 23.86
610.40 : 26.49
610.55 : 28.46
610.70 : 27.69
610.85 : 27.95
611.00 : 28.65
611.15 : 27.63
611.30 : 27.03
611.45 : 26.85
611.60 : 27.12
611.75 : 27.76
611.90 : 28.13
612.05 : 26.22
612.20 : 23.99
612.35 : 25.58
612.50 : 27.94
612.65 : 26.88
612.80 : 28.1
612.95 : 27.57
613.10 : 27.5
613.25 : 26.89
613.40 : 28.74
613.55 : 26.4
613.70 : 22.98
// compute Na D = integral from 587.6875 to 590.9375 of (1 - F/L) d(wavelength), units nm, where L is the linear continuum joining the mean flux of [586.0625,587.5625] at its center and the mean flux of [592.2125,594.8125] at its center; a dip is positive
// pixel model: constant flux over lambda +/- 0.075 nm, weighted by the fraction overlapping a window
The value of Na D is 0.32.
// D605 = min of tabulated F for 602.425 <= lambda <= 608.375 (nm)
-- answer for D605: 26.62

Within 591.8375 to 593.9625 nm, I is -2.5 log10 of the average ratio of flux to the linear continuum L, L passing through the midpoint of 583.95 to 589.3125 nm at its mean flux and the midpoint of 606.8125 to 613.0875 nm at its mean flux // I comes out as -0.038 mag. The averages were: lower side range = 27.1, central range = 28.1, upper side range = 27.3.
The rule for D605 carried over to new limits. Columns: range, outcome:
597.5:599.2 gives 25.61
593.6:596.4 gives 26.13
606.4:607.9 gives 26.68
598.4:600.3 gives 26.36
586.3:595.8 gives 13.7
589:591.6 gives 17.22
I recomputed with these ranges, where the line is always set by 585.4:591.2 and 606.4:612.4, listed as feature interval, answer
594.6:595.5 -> -0.02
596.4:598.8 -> -0.03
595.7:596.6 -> -0.06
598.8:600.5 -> -0.03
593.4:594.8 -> -0.06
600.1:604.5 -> -0.02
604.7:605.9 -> -0.04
